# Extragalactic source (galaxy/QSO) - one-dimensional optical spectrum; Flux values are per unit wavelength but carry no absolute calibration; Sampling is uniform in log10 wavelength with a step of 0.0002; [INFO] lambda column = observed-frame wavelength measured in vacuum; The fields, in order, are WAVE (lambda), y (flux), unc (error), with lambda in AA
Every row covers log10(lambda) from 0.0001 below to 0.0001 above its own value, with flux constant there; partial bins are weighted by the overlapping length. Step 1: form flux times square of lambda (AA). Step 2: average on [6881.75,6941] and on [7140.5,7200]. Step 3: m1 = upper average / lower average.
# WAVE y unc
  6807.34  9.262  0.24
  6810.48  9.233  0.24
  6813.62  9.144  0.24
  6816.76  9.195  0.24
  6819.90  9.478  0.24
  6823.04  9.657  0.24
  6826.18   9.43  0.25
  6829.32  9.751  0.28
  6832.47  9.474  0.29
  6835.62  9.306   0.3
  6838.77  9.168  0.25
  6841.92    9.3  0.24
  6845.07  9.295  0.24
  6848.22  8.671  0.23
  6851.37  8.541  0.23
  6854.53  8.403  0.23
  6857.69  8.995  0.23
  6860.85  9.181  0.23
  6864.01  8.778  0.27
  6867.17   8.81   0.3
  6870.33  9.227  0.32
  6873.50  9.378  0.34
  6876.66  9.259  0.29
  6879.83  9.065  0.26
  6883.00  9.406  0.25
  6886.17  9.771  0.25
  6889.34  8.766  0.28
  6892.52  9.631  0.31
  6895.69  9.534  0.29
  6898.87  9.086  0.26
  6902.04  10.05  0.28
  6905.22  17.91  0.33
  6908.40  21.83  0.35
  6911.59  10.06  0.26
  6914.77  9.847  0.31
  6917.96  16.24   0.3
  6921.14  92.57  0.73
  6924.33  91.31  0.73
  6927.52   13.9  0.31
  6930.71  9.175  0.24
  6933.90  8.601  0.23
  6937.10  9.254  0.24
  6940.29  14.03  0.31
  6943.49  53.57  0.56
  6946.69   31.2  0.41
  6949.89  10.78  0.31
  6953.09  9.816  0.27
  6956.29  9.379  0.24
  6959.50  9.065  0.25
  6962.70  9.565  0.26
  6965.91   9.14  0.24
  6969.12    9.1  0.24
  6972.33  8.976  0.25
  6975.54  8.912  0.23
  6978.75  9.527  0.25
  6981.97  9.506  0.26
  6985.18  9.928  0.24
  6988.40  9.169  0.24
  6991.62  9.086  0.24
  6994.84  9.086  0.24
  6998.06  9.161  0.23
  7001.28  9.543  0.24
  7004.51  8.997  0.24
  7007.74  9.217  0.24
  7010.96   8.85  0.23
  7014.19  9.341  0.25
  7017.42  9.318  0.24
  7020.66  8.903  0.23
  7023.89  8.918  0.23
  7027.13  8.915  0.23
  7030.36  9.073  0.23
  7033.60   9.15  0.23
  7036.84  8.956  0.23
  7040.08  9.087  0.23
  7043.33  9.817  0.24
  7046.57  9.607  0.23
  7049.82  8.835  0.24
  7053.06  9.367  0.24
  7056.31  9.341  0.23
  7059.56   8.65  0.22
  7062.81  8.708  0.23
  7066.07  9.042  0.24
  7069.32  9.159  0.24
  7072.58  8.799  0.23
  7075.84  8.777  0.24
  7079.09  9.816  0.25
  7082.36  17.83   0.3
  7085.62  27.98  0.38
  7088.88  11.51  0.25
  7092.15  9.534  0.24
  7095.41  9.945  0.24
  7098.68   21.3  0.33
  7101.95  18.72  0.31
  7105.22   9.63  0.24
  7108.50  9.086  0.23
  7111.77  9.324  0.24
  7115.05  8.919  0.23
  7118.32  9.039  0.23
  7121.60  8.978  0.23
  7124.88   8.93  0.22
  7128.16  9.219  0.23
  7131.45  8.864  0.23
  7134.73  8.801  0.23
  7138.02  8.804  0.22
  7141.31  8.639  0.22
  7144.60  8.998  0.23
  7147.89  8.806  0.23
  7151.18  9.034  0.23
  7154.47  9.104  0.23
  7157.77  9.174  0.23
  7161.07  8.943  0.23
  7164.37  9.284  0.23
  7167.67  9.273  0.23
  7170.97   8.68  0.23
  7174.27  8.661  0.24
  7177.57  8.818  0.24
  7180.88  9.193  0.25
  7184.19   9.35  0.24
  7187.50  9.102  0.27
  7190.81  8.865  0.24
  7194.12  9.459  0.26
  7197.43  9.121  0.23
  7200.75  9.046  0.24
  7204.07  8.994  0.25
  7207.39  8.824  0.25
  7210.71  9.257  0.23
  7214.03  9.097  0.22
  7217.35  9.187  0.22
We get 0.5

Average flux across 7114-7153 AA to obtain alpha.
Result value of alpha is 8.92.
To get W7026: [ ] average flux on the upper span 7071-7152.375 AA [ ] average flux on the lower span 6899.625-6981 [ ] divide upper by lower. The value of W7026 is 0.56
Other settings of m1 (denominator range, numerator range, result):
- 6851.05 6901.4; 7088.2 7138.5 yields 1.25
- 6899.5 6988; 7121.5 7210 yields 0.50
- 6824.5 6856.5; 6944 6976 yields 1.48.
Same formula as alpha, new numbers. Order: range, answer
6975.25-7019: 9.27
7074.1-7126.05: 12.5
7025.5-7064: 9.13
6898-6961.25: 23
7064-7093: 12.5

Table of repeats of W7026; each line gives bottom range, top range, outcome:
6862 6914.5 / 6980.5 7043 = 0.86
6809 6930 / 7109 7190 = 0.62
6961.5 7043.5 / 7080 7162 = 1.21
